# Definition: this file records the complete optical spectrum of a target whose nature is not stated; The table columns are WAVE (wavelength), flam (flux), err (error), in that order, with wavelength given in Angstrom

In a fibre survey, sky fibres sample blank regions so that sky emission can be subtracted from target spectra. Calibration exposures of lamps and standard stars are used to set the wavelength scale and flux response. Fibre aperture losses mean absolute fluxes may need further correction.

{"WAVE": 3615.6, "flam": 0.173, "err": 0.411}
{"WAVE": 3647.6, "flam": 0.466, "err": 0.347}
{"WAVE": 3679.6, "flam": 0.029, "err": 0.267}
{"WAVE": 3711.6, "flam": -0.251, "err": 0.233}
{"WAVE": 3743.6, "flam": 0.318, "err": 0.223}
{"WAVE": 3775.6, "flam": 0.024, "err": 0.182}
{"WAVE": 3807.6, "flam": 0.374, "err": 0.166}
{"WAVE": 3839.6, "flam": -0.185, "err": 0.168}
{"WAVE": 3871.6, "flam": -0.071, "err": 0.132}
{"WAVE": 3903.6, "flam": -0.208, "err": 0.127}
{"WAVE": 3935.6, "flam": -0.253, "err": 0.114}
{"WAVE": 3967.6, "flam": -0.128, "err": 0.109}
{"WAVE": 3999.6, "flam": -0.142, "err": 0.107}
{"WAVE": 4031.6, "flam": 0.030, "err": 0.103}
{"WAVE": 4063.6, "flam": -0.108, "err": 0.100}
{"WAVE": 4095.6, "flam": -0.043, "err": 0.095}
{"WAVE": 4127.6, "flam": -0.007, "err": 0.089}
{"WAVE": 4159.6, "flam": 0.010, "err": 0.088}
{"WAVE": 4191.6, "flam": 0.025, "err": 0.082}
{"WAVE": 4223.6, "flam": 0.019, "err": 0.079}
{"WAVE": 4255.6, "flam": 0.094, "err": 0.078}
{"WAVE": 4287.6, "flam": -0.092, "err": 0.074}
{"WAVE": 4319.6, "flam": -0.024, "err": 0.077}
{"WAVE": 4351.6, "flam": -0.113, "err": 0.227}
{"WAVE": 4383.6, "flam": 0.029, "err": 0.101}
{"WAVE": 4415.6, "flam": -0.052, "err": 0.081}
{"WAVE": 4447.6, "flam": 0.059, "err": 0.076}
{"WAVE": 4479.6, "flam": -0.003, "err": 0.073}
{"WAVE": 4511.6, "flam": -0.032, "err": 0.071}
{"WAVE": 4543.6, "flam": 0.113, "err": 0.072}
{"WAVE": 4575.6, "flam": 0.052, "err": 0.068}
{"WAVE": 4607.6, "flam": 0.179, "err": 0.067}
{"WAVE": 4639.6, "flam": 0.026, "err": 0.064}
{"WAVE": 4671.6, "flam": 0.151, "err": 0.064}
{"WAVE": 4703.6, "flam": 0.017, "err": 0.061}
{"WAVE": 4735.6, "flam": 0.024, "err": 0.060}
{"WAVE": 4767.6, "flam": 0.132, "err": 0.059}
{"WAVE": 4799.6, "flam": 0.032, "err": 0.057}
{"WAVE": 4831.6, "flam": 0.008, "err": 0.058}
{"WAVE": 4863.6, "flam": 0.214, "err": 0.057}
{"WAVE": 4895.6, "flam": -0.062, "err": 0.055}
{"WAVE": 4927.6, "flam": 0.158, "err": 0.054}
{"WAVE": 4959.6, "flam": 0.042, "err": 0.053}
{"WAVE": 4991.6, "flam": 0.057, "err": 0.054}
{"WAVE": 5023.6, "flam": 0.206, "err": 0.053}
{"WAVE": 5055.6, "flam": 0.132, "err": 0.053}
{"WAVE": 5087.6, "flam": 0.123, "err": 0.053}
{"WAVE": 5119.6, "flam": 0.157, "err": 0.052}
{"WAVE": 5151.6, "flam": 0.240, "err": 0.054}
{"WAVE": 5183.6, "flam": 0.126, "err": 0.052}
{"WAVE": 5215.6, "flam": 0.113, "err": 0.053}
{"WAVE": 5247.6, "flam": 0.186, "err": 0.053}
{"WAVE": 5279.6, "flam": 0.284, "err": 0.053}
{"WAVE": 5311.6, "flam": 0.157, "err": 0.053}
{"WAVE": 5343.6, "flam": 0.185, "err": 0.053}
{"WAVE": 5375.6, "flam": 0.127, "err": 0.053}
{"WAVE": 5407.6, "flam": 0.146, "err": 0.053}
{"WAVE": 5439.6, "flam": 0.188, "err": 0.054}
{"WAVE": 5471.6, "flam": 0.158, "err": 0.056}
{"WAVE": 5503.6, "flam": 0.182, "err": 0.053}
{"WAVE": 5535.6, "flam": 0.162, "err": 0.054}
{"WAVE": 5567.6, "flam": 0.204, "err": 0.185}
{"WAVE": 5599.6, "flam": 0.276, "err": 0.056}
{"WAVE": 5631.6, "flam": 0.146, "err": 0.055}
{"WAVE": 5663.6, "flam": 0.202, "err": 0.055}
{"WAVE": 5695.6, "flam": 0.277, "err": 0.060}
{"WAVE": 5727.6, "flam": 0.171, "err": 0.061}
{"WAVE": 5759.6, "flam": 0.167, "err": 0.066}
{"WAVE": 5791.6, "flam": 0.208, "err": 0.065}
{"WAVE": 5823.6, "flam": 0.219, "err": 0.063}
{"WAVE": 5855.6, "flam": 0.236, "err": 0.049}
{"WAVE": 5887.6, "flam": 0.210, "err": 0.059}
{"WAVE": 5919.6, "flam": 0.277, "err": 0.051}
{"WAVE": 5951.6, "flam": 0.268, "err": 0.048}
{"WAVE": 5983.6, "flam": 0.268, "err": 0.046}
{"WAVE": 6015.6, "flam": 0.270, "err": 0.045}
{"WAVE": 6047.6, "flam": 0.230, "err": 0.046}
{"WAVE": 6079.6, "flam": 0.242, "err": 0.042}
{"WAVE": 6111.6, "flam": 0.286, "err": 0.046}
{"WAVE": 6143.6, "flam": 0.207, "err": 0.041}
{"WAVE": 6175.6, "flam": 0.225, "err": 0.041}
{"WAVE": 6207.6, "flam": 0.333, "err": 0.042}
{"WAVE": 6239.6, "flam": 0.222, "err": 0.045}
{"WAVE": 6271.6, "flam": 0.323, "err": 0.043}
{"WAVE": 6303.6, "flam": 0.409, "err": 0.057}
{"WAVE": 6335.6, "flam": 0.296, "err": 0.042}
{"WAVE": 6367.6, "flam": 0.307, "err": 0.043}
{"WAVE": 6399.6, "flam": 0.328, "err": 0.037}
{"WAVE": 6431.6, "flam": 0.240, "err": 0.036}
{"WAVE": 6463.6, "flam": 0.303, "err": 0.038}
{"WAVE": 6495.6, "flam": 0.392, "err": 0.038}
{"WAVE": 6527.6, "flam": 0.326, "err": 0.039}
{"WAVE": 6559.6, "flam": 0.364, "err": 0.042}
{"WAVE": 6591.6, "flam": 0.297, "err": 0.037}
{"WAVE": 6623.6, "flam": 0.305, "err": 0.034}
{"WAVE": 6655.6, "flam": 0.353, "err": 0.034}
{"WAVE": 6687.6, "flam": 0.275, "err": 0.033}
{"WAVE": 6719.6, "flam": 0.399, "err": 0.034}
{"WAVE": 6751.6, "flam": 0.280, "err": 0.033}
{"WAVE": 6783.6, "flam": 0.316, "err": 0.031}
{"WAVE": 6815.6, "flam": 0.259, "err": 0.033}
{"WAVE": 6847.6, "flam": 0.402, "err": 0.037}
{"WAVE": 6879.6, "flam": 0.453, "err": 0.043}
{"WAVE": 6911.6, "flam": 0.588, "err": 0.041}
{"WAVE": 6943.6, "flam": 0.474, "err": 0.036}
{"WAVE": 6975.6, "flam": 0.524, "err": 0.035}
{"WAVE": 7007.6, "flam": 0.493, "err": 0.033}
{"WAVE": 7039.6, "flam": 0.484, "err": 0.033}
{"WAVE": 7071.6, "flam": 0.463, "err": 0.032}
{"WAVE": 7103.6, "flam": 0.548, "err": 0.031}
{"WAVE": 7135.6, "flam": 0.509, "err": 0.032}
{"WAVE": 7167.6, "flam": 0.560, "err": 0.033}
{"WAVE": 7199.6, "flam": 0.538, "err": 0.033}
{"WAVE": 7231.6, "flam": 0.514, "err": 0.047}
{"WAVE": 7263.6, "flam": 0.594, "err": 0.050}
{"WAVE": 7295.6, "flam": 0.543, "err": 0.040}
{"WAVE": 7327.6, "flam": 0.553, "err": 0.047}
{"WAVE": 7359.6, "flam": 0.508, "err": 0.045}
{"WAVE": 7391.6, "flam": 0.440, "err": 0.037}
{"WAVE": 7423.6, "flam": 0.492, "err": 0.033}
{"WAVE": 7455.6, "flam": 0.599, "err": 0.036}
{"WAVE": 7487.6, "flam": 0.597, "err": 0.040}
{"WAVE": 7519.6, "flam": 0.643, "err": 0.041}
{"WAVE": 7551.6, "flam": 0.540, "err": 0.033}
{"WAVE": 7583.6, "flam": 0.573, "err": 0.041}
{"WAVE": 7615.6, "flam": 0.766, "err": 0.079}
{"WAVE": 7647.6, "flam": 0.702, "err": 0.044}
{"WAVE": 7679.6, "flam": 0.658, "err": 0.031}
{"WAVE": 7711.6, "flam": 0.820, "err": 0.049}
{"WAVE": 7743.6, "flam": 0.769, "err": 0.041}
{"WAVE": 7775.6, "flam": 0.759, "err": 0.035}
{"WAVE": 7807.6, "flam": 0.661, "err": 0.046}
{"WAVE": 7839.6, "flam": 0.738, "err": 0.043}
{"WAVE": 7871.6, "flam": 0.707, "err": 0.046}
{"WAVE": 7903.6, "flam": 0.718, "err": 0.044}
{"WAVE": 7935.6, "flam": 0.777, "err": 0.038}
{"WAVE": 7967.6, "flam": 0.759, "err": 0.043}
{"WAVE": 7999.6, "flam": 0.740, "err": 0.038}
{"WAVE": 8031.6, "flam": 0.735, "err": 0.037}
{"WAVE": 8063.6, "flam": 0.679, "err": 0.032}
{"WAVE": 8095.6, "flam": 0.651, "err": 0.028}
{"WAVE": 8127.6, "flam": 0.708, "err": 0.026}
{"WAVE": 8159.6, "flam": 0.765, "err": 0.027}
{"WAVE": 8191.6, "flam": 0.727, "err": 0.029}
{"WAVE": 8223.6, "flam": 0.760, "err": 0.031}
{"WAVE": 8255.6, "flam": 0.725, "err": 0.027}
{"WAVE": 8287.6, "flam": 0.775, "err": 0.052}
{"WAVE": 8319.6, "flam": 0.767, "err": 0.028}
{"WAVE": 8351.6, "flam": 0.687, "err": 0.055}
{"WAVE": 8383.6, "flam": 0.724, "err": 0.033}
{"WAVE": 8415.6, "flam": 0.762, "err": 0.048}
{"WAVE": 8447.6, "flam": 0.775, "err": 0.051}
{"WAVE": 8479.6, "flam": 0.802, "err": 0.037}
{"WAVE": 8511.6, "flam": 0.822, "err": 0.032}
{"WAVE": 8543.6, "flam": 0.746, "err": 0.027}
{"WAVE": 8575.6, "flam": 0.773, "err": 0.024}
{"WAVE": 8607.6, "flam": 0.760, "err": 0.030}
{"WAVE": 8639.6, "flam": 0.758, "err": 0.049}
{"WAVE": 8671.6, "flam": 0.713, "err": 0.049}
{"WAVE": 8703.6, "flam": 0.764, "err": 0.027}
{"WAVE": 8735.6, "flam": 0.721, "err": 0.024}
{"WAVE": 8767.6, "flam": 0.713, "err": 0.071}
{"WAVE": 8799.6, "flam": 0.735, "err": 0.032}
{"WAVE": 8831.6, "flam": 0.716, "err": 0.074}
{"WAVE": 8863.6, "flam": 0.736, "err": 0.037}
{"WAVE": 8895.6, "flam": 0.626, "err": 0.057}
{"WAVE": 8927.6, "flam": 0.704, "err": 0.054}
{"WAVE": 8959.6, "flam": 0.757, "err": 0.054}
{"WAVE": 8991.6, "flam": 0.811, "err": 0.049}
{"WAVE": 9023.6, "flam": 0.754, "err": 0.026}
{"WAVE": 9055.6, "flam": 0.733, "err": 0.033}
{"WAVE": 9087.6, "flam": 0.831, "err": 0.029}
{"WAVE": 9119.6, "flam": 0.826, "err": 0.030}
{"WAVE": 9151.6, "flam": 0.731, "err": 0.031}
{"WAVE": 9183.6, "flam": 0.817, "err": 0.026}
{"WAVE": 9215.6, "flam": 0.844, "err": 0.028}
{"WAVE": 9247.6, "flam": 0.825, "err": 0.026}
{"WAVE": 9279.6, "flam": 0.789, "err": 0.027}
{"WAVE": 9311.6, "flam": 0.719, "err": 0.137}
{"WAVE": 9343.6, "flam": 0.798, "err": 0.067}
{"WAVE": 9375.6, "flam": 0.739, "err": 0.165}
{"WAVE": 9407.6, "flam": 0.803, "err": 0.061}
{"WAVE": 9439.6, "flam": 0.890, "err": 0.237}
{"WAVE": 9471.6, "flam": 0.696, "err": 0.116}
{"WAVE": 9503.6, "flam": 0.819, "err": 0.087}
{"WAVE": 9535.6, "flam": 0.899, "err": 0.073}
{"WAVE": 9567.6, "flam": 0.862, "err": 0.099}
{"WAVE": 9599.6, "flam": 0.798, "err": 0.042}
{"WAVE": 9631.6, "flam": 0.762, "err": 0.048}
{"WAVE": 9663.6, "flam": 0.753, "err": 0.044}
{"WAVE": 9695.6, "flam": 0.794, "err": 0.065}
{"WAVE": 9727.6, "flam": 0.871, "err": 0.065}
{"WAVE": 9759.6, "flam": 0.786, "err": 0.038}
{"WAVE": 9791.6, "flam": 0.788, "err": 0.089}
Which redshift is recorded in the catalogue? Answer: 0.719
